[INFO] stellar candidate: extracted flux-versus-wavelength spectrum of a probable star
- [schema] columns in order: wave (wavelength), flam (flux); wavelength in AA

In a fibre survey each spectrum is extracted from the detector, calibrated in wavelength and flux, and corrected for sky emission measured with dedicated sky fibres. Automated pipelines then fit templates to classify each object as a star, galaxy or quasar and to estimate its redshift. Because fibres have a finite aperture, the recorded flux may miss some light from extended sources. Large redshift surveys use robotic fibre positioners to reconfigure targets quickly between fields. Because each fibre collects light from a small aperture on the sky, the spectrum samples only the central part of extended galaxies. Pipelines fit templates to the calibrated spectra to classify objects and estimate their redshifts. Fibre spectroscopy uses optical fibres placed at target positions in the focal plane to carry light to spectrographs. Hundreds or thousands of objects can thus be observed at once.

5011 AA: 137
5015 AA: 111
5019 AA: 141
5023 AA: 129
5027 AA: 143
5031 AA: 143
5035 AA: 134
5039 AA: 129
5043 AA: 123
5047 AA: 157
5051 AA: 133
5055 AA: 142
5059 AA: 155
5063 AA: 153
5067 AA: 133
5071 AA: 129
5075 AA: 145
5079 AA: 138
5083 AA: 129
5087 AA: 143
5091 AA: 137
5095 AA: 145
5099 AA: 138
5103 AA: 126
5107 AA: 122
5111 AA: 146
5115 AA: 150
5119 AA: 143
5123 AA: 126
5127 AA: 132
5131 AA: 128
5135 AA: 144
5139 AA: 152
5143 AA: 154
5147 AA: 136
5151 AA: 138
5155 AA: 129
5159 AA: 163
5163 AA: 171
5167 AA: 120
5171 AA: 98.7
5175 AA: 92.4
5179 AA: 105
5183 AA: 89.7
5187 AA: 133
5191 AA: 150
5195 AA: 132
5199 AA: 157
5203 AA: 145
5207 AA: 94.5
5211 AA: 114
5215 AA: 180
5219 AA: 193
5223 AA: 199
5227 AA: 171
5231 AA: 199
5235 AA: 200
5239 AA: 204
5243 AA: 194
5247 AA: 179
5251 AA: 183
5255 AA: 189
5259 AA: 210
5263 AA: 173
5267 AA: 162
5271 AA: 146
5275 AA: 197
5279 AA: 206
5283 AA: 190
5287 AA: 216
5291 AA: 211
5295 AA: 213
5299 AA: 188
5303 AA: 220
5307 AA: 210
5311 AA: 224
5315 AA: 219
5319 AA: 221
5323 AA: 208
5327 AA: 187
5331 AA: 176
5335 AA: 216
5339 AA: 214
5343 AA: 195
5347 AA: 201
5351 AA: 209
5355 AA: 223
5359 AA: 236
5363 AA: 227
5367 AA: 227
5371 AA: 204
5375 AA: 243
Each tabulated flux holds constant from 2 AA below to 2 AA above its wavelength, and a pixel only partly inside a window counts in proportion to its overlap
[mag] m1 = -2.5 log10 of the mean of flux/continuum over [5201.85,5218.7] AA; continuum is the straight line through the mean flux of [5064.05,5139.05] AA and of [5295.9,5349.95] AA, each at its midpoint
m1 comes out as 0.23 mag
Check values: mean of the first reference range 137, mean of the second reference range 206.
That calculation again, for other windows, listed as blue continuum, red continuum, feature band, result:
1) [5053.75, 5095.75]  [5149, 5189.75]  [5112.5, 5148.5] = -0.08 mag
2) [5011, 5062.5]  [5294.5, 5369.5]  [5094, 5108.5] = 0.16 mag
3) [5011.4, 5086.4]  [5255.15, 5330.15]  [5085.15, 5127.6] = 0.11 mag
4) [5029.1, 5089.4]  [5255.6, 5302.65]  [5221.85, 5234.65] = -0.06 mag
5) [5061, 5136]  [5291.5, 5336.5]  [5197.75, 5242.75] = 0.05 mag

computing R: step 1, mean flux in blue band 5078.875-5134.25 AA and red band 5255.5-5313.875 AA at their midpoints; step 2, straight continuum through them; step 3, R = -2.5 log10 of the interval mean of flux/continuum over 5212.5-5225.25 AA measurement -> -0.07 mag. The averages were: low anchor 136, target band 187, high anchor 198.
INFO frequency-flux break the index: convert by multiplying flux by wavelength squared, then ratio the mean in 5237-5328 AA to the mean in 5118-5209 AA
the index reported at 1.6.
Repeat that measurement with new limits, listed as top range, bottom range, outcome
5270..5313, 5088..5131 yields 1.60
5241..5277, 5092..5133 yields 1.42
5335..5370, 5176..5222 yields 1.68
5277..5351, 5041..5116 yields 1.63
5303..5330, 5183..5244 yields 1.36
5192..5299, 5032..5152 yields 1.37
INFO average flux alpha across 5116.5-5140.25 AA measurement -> 137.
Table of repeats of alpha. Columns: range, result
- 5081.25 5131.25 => 136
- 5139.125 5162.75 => 147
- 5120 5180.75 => 133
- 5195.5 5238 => 165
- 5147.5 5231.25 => 140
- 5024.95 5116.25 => 139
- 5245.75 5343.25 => 198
